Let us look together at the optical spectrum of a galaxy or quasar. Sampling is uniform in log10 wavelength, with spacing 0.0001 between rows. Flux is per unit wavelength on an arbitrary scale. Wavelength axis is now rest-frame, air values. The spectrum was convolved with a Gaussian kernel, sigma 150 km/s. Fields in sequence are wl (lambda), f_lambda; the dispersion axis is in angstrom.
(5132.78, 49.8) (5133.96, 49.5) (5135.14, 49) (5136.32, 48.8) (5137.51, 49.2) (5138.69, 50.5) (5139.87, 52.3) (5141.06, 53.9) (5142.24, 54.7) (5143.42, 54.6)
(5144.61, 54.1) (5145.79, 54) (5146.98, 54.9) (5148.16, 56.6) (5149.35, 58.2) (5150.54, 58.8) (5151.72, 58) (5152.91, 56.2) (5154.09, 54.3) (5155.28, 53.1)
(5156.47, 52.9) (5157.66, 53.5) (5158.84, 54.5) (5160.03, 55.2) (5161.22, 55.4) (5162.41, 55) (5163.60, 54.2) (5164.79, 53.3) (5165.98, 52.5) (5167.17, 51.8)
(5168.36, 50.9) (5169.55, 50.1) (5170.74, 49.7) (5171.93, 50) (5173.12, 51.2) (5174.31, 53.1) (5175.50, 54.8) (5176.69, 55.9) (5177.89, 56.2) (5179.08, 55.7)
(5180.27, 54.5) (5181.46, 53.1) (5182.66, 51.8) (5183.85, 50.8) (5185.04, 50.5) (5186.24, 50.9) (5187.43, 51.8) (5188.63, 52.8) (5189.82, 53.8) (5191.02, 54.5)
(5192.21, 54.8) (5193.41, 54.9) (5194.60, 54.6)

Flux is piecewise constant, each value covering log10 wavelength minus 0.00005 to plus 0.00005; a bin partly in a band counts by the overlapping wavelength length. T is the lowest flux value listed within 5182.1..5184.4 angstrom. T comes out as 50.8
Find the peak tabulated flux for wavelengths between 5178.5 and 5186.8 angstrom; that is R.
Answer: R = 55.7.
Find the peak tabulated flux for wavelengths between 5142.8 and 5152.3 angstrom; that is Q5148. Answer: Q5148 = 58.8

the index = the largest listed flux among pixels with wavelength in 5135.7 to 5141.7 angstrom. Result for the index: 53.9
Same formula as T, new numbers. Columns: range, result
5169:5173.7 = 49.7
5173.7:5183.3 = 51.8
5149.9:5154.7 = 54.3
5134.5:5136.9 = 48.8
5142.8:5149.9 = 54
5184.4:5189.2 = 50.5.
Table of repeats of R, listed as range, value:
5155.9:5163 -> 55.4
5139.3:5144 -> 54.7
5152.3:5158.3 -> 56.2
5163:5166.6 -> 54.2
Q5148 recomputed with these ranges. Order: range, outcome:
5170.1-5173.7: 51.2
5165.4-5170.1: 52.5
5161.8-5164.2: 55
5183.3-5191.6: 54.5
